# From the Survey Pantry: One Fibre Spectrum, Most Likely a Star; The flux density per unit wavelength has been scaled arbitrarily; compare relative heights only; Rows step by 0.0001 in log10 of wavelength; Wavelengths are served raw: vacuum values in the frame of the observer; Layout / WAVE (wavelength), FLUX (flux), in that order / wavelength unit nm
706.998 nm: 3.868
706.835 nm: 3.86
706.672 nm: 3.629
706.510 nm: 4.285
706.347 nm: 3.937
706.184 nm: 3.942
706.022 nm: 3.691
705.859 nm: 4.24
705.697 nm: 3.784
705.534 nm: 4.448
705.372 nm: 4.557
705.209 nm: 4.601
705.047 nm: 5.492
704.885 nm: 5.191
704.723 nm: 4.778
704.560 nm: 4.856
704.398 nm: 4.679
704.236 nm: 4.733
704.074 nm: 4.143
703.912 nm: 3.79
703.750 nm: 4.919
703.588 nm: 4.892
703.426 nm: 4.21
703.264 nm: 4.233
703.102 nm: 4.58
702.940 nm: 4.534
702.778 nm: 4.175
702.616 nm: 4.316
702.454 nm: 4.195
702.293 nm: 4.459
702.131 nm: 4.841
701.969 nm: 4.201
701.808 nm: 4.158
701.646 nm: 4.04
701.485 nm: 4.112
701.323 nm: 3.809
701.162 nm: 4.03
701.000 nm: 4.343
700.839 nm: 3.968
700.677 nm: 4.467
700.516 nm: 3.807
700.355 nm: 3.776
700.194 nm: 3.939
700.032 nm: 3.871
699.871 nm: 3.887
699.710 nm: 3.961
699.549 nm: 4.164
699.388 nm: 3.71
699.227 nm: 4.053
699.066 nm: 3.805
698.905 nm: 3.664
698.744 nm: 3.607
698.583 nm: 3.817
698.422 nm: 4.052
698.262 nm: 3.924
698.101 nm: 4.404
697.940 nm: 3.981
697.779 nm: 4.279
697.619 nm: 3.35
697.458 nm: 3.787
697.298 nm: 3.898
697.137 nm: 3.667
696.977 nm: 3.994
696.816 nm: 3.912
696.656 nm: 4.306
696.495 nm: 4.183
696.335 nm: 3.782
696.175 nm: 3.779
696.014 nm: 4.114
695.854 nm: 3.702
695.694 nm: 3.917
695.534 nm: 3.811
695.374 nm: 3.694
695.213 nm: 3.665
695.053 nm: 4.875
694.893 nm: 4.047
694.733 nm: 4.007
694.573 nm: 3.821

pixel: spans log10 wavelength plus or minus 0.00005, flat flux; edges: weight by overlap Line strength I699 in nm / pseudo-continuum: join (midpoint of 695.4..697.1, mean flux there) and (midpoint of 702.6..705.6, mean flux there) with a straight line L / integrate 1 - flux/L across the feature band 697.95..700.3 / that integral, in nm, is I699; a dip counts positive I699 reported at 0.14 nm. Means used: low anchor 3.94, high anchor 4.59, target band 3.92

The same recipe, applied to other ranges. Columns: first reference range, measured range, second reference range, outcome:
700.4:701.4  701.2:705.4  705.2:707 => -0.43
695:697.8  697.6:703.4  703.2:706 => 0.21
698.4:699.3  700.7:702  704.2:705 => 0.06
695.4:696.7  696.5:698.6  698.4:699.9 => -0.04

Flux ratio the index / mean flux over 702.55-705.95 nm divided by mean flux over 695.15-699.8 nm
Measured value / 1.2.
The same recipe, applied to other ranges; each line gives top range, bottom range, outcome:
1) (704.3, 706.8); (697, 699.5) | 1.14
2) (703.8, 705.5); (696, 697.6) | 1.20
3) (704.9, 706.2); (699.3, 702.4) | 1.08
